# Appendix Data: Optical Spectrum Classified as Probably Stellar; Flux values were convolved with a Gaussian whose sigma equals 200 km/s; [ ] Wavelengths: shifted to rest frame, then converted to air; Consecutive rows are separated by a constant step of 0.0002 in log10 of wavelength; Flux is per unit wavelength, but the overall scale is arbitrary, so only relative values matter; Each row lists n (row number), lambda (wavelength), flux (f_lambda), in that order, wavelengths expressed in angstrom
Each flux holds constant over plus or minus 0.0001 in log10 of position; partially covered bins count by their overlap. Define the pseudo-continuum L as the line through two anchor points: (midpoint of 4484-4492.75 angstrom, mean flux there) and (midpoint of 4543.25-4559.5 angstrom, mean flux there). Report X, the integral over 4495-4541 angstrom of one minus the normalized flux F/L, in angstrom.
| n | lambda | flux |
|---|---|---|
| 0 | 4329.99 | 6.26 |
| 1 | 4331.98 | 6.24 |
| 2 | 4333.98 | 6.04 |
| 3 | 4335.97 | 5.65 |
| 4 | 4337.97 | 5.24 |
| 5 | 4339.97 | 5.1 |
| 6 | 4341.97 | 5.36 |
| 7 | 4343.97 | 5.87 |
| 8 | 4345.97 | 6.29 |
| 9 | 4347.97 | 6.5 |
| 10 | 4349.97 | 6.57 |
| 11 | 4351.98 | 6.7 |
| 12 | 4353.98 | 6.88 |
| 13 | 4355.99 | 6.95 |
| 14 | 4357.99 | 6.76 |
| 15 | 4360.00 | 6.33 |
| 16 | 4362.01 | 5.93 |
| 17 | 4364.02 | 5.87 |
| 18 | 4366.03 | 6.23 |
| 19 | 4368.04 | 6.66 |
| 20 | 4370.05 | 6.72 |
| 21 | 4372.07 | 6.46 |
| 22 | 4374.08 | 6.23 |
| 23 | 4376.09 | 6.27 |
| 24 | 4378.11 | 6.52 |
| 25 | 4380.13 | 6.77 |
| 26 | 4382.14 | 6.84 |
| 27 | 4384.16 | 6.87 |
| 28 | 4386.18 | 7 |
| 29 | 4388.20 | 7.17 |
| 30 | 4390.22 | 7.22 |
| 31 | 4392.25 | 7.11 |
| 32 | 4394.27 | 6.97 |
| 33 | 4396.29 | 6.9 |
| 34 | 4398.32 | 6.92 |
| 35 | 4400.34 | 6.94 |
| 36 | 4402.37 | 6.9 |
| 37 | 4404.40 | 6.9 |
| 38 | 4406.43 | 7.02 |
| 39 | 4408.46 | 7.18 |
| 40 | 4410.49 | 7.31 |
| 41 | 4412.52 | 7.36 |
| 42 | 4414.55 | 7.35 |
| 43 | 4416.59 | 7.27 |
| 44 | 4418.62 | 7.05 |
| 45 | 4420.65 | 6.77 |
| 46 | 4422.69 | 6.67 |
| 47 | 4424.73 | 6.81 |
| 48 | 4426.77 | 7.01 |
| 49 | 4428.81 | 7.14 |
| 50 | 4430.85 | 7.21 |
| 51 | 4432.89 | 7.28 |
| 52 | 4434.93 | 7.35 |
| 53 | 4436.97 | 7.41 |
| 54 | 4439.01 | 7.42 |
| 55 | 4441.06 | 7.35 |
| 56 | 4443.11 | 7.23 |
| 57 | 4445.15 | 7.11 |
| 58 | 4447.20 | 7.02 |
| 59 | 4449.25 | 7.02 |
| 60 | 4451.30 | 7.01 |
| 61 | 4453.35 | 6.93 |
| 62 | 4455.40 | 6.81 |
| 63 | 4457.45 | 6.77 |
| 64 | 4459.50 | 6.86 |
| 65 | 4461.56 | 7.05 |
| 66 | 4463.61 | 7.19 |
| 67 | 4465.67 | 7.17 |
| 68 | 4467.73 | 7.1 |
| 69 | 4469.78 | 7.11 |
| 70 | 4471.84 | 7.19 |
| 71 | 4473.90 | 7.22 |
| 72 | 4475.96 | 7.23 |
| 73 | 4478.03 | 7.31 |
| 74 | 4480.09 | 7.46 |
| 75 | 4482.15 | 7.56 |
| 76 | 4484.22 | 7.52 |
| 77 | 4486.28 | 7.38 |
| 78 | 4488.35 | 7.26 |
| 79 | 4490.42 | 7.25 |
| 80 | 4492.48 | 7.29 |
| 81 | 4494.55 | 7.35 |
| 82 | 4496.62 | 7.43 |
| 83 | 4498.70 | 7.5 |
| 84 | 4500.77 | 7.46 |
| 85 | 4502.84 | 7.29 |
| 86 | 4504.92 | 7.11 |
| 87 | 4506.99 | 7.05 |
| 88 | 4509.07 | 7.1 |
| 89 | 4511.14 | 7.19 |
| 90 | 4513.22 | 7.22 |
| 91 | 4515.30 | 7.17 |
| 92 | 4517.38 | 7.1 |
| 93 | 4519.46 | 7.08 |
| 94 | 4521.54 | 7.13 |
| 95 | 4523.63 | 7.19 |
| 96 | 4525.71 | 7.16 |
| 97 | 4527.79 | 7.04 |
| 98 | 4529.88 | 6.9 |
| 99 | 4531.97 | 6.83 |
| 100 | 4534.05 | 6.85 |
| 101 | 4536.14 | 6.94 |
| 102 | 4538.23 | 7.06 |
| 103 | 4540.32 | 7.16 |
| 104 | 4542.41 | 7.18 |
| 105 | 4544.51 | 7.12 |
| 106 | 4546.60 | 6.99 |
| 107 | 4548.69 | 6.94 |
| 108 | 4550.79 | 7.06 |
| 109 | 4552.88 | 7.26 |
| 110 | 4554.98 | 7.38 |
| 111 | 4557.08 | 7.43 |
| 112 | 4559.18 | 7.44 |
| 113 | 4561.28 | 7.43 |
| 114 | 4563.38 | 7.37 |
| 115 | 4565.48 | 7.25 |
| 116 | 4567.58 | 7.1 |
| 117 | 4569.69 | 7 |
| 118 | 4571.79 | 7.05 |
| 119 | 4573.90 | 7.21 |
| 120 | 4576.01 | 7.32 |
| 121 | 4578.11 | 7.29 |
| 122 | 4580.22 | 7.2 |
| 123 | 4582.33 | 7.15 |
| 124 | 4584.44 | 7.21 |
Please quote 0.8 angstrom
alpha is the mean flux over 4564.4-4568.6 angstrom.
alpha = 7.19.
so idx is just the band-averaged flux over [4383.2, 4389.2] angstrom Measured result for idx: 7.01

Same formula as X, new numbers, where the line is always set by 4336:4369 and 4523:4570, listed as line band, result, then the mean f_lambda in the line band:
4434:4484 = -3.43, 7.17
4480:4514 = -2.09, 7.32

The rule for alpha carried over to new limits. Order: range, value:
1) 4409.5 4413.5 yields 7.34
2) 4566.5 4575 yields 7.09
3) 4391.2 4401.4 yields 6.97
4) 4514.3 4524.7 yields 7.13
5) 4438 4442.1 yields 7.37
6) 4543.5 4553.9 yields 7.08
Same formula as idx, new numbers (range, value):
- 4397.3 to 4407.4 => 6.93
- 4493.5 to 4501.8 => 7.43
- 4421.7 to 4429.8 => 6.9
